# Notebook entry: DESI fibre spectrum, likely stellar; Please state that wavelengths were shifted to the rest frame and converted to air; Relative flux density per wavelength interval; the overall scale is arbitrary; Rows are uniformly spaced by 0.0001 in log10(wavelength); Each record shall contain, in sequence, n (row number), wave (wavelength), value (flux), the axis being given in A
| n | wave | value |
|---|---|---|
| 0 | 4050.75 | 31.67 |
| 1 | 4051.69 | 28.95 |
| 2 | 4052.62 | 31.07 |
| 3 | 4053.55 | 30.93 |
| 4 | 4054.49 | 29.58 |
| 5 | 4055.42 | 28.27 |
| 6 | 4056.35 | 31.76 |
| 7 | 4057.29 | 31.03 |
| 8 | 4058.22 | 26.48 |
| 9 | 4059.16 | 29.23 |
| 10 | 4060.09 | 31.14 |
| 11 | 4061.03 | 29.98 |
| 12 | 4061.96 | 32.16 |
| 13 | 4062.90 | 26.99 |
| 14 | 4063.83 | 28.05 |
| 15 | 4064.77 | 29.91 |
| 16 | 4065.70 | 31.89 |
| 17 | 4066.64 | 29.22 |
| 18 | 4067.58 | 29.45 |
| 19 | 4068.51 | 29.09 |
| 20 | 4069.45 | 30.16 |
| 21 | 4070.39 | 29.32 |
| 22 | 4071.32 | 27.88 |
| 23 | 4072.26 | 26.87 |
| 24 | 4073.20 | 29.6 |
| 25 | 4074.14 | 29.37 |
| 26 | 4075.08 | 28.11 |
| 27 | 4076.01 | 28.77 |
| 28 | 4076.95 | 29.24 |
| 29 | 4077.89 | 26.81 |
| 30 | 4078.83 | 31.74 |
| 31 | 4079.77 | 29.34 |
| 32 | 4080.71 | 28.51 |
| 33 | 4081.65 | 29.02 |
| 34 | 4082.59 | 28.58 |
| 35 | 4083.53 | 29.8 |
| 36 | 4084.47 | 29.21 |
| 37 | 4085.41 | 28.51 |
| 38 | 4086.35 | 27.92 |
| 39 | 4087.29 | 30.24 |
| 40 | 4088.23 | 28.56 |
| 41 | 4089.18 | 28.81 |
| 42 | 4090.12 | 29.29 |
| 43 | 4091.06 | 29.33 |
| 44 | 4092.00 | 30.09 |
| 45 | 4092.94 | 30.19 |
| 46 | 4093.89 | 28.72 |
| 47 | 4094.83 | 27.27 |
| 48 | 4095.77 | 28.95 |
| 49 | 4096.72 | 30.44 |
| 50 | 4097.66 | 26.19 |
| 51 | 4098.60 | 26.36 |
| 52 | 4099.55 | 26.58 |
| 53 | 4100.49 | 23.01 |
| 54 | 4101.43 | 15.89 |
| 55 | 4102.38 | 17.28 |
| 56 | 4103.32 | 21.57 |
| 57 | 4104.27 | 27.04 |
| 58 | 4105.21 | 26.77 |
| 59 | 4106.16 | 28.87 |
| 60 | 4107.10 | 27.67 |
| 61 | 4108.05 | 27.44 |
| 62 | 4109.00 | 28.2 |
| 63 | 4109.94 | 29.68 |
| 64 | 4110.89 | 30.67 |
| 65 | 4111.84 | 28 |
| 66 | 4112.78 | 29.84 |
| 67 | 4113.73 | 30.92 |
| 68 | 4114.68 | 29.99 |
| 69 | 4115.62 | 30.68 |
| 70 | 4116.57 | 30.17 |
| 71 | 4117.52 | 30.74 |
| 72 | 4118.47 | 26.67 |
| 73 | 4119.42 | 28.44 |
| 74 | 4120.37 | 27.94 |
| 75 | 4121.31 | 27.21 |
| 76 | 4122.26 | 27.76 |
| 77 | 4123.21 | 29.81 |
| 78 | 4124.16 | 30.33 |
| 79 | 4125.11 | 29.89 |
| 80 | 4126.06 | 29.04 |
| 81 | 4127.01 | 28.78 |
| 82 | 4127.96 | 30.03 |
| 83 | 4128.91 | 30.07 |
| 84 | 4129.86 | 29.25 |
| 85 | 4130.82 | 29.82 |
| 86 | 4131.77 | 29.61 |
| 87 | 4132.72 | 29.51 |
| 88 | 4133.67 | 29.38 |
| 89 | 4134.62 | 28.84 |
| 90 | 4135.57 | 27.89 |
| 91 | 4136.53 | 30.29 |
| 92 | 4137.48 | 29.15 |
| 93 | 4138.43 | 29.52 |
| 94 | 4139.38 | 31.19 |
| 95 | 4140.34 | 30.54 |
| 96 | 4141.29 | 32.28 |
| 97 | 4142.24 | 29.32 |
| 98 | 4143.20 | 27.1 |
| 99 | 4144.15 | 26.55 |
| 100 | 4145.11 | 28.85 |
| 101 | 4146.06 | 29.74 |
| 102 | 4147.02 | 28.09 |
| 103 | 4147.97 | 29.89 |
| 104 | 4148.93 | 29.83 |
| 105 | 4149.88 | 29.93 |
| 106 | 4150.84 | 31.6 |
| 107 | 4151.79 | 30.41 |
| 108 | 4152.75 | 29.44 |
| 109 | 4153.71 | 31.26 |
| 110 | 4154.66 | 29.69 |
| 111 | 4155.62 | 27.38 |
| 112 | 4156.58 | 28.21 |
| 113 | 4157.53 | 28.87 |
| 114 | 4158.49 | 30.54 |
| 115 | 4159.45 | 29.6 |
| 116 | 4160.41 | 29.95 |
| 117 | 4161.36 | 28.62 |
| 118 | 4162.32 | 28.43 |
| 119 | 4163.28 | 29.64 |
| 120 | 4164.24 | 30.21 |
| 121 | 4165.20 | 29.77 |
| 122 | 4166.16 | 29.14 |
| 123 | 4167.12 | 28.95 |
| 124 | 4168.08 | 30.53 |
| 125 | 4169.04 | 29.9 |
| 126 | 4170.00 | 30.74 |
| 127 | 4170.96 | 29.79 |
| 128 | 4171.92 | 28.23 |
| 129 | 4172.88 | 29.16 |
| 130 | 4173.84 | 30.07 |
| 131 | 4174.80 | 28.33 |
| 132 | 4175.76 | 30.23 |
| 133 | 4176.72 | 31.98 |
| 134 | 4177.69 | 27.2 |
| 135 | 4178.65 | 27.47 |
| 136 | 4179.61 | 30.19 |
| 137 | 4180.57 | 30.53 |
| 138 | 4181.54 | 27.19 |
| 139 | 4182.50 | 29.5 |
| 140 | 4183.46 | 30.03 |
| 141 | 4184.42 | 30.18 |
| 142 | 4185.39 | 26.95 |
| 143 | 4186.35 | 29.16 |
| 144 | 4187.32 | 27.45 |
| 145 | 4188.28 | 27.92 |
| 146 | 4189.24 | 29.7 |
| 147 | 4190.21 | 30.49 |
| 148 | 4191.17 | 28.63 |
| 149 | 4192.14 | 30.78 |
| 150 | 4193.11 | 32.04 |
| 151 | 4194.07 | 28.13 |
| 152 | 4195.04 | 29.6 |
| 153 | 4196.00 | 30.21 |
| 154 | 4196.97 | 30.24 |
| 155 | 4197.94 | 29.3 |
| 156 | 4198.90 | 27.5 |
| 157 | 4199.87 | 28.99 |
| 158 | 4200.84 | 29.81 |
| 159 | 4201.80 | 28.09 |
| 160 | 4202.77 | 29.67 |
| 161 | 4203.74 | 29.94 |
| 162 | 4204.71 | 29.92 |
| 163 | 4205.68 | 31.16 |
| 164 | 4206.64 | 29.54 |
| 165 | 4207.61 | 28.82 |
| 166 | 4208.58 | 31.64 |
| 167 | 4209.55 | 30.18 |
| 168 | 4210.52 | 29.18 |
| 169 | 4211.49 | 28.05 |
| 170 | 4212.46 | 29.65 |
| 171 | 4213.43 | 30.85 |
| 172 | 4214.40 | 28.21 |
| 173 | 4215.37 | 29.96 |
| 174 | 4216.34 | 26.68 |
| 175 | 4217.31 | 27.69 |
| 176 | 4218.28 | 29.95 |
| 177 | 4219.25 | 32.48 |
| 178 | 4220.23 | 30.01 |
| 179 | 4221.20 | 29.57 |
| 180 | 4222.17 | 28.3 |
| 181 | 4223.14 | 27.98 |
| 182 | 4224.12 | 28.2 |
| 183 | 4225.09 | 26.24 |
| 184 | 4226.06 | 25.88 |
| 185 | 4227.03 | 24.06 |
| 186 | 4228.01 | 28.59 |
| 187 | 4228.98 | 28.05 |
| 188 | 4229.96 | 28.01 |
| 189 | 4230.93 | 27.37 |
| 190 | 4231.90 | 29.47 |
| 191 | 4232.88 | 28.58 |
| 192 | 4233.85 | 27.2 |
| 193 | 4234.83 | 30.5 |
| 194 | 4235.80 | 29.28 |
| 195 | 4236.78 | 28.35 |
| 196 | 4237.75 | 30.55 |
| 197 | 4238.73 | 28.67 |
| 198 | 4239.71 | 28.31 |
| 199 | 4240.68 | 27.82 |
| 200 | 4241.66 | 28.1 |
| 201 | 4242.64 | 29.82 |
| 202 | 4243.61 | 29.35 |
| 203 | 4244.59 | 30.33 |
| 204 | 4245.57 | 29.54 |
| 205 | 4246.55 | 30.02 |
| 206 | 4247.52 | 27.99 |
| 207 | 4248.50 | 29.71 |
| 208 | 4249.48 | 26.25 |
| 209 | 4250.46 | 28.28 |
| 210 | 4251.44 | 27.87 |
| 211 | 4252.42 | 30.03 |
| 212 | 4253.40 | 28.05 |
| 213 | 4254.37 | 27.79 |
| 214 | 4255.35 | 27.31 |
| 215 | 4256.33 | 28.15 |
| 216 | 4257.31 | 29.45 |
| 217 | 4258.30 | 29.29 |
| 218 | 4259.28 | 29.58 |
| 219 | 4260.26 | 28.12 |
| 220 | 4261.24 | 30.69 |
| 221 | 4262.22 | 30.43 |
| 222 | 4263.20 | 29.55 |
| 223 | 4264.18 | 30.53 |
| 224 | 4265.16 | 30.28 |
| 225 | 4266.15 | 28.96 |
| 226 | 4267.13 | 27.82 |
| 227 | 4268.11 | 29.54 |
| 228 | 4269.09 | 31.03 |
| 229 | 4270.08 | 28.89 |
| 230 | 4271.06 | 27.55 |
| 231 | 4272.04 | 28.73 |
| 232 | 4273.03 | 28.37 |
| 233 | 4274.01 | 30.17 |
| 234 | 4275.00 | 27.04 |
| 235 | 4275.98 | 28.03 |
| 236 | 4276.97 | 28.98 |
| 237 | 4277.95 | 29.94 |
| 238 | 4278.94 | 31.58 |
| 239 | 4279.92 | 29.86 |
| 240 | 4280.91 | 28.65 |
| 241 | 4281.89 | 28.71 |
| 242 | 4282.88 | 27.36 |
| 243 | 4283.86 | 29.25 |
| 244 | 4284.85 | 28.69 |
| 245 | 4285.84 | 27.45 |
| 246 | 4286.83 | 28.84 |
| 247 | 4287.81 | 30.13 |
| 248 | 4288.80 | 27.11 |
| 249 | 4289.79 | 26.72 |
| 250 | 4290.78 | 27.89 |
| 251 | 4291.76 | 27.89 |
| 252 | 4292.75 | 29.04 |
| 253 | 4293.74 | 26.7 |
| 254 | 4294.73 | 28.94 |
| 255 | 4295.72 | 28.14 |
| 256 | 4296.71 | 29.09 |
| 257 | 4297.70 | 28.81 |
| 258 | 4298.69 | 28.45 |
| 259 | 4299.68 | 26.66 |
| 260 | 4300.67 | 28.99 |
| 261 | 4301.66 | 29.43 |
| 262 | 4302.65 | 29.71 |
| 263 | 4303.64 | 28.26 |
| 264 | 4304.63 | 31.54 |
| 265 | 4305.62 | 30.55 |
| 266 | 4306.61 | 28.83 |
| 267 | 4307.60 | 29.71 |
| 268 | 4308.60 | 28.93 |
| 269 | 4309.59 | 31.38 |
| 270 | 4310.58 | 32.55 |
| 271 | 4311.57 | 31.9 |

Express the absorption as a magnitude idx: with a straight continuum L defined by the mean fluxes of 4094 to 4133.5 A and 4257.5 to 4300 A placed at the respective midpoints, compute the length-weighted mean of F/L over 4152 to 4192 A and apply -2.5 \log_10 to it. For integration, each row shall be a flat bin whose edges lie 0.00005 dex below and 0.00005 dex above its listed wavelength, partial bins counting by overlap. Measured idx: -0.04 mag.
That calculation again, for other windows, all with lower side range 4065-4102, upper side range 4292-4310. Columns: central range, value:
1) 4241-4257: 0.01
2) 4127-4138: -0.03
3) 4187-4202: -0.02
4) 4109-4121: -0.03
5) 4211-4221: -0.02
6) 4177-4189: 0.00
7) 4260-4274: -0.02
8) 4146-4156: -0.04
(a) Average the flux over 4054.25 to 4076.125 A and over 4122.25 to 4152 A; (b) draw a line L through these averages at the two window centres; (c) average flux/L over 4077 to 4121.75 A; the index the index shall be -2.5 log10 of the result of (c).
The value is 0.05 mag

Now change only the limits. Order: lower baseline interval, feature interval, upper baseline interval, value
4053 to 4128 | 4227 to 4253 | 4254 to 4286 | 0.011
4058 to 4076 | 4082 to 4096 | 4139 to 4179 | 0.010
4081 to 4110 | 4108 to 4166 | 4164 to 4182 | -0.036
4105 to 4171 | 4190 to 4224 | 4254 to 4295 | -0.015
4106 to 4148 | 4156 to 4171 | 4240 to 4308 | -0.014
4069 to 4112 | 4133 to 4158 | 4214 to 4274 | -0.047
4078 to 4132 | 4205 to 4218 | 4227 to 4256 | -0.033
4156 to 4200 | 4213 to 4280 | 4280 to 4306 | 0.002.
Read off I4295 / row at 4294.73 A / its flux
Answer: 28.94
